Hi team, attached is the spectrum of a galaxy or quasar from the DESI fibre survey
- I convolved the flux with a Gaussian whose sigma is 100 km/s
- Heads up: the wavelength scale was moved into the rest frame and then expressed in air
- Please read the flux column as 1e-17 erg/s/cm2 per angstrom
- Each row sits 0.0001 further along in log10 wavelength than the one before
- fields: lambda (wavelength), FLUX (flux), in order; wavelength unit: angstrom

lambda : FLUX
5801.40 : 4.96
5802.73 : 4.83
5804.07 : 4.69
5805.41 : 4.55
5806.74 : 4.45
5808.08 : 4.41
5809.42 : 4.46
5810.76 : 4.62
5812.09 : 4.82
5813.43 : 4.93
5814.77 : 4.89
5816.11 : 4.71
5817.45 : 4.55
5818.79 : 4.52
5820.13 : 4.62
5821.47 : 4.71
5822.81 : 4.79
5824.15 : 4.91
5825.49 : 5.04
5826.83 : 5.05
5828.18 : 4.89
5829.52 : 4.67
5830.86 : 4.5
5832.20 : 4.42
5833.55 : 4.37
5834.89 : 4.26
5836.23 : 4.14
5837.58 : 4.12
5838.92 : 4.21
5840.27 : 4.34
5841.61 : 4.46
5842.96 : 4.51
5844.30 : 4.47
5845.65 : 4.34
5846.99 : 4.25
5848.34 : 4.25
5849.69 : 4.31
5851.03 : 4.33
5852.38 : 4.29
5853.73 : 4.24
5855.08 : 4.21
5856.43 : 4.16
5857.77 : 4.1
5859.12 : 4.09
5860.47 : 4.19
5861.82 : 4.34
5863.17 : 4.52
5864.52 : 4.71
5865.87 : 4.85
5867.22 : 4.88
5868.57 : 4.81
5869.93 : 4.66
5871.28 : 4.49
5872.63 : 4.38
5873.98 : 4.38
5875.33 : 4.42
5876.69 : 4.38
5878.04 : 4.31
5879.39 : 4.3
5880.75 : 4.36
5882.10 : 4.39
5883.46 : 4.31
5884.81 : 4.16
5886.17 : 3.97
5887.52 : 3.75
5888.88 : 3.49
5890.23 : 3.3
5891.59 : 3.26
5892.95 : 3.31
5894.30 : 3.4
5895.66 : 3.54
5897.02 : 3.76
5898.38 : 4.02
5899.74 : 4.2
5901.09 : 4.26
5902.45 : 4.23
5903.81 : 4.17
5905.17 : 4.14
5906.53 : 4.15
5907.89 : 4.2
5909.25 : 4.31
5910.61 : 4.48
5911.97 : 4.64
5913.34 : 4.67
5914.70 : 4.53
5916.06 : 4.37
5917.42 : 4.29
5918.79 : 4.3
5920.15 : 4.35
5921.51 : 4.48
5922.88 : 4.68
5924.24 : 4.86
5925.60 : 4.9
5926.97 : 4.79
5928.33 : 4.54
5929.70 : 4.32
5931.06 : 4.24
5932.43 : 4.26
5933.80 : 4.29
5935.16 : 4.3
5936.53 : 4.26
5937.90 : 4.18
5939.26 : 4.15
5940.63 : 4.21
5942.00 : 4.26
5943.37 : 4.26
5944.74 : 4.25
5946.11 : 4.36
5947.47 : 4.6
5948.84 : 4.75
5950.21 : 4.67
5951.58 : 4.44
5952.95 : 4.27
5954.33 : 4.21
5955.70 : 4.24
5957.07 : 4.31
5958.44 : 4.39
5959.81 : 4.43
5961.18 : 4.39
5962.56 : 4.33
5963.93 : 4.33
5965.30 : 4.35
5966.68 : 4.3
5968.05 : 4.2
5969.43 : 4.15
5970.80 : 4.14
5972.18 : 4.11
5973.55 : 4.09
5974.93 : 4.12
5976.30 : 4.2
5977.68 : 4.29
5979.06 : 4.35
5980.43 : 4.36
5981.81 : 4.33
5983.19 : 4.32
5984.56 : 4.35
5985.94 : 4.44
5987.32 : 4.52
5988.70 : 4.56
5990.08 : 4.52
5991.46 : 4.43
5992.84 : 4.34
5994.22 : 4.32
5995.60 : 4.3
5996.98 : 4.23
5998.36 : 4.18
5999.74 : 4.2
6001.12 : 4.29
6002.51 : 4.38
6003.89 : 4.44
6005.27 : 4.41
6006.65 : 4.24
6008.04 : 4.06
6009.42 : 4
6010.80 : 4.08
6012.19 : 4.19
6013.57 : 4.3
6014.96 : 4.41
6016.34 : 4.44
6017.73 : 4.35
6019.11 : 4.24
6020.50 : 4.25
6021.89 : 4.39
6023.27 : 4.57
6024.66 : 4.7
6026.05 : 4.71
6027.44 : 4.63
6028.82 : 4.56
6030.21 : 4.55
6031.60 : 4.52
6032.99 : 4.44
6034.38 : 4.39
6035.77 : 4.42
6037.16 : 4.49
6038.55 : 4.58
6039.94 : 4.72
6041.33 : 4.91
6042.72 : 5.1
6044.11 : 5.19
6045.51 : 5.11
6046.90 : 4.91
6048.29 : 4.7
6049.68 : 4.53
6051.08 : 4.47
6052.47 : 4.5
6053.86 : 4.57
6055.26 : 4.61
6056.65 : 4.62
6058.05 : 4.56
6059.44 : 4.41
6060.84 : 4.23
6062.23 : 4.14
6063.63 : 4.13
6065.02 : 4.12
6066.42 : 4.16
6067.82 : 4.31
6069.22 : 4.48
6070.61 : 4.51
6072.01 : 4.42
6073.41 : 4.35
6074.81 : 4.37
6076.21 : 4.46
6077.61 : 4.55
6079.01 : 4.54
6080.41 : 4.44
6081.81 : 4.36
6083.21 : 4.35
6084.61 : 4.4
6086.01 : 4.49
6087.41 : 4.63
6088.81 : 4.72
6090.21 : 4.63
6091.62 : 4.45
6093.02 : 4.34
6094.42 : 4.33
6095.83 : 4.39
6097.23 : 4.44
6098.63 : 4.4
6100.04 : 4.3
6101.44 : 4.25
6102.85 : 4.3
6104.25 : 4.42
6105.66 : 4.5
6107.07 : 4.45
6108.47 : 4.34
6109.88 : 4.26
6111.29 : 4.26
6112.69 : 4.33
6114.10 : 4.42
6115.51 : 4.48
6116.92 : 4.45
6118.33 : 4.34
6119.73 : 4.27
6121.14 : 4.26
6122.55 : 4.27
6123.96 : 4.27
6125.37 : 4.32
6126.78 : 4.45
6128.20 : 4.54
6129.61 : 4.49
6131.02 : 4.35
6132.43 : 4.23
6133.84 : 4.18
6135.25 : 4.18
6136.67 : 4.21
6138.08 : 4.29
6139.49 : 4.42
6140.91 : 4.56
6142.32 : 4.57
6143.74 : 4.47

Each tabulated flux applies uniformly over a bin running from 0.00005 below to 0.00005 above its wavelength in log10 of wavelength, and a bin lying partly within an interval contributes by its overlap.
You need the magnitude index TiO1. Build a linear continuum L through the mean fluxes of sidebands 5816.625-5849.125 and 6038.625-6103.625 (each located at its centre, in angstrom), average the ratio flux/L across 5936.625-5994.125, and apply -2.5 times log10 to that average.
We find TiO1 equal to 0.04 mag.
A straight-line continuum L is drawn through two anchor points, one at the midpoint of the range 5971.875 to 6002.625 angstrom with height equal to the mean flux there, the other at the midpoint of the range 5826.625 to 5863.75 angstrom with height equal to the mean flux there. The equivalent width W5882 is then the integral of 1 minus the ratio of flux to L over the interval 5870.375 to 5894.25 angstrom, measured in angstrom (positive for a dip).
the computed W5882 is 1.6 angstrom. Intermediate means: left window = 4.35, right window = 4.32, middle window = 4.05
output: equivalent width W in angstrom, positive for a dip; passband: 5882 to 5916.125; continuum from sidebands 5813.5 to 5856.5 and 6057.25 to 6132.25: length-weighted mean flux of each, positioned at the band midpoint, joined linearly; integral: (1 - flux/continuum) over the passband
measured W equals 3.4 angstrom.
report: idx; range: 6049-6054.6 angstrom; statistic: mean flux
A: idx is 4.51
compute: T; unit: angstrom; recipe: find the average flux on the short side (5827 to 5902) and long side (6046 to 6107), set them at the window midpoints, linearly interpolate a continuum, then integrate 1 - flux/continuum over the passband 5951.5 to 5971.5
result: 0.2 angstrom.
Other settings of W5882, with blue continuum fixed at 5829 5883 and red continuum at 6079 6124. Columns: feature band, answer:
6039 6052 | -1.31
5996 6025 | 0.62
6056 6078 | 0.17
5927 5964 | 0.32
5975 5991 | 0.05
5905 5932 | -0.49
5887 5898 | 2.25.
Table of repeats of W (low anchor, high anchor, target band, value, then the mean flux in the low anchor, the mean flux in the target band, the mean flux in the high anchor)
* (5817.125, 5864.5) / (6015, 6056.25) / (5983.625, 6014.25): 1.8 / 4.44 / 4.31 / 4.6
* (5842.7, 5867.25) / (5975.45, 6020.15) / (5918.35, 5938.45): -0.6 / 4.36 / 4.45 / 4.31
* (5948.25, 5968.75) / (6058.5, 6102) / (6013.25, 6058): -2.1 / 4.37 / 4.59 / 4.39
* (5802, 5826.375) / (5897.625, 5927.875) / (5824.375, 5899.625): 4.8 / 4.7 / 4.27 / 4.41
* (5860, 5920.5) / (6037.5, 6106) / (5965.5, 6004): 0.6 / 4.22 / 4.3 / 4.5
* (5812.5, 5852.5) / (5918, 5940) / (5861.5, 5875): -0.3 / 4.53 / 4.61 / 4.43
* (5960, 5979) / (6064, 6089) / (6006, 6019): 0.2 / 4.24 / 4.23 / 4.42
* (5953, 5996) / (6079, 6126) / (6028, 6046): -1.4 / 4.31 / 4.69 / 4.39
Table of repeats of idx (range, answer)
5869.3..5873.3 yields 4.51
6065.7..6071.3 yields 4.36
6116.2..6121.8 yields 4.33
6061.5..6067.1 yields 4.14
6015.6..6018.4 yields 4.4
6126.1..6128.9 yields 4.48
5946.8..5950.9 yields 4.67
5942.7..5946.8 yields 4.3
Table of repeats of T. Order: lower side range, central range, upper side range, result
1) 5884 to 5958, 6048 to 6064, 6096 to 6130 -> -0.5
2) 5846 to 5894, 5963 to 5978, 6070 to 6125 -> 0.3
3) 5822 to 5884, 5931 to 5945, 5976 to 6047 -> 0.6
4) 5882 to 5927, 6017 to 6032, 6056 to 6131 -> -0.7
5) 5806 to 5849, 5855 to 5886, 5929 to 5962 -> 0.5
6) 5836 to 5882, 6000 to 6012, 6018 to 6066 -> 0.8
